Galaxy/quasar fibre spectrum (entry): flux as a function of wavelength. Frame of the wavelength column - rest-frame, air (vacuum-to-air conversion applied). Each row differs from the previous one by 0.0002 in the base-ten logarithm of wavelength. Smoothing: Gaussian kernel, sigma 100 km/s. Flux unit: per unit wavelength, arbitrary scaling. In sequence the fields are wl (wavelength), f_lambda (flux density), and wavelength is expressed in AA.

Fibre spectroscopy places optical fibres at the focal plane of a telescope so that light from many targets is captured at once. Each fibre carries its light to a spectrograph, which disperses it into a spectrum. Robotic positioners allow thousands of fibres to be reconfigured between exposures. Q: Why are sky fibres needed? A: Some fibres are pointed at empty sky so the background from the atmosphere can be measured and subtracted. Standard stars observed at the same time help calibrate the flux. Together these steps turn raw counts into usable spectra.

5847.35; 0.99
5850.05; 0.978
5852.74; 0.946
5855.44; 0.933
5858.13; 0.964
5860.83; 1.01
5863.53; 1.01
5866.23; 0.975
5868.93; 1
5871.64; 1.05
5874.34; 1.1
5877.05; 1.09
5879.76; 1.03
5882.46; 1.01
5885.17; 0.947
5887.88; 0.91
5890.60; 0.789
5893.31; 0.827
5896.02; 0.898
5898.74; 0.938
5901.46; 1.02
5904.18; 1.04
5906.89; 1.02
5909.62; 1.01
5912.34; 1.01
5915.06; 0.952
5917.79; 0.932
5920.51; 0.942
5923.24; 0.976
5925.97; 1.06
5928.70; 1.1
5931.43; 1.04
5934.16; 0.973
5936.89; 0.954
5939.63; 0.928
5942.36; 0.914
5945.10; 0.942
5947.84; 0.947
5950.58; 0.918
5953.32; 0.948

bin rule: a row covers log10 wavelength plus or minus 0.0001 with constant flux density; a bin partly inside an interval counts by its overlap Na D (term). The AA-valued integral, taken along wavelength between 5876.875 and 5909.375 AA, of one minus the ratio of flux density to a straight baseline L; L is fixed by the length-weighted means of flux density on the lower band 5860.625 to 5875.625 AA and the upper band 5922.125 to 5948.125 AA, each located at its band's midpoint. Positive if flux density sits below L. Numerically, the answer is 1.7 AA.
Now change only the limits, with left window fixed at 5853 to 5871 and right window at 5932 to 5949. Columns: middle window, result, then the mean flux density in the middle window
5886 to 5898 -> 1.3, 0.864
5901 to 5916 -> -0.7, 1.01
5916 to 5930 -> -0.7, 1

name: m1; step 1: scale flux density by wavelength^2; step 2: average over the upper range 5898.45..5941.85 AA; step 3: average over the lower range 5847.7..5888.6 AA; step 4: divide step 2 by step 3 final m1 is 1.0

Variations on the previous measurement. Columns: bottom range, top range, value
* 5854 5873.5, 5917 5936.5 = 1.03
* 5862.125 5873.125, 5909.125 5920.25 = 0.98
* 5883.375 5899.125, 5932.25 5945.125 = 1.09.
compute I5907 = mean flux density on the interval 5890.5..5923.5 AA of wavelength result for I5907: 0.956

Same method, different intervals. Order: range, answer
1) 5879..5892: 0.933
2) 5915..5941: 0.987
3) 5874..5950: 0.973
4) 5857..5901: 0.973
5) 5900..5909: 1.02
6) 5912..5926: 0.969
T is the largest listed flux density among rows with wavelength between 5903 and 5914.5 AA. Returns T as 1.04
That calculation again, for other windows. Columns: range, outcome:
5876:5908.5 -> 1.09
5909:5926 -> 1.06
